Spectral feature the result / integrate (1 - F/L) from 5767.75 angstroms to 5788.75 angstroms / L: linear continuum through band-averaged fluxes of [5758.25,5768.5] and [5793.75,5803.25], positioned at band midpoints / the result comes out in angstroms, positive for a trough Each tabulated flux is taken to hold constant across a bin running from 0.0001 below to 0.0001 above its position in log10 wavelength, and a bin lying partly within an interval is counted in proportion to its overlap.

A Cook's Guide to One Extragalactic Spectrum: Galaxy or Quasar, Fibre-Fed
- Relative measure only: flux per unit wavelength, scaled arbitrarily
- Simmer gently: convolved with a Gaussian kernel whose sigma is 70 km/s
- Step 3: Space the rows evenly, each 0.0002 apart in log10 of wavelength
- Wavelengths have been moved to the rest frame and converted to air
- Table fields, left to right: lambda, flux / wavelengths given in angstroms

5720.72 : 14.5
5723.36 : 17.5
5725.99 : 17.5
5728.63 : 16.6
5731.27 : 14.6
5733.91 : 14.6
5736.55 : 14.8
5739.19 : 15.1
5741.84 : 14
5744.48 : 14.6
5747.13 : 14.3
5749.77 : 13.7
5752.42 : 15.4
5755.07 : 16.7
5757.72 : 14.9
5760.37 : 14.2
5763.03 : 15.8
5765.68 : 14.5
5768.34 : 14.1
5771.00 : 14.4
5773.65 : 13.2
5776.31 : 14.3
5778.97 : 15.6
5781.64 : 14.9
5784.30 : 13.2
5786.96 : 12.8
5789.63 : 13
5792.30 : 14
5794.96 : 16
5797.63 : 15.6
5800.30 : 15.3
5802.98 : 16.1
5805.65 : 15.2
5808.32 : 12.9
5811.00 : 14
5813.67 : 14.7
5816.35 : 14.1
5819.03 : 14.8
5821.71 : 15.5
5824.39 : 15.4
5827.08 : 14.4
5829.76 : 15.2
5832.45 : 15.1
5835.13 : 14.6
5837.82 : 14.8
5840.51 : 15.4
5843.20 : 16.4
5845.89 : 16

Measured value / 1.5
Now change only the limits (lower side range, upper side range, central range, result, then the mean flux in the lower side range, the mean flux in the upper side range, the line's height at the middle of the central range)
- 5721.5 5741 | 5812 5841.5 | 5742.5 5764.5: 0.87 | 15.7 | 14.9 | 15.5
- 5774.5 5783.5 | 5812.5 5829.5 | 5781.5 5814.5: 0.81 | 14.7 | 14.8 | 14.8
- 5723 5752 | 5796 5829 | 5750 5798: 1.45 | 15.1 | 14.8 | 15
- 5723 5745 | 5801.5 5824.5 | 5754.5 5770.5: 0.26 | 15.4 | 14.7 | 15.2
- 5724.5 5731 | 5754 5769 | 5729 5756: 1.92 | 16.7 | 15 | 16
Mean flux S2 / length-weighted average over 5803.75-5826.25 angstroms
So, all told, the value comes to 14.6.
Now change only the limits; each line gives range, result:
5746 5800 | 14.5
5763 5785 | 14.4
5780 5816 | 14.4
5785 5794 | 13.4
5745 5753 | 14.4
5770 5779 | 14.2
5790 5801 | 15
